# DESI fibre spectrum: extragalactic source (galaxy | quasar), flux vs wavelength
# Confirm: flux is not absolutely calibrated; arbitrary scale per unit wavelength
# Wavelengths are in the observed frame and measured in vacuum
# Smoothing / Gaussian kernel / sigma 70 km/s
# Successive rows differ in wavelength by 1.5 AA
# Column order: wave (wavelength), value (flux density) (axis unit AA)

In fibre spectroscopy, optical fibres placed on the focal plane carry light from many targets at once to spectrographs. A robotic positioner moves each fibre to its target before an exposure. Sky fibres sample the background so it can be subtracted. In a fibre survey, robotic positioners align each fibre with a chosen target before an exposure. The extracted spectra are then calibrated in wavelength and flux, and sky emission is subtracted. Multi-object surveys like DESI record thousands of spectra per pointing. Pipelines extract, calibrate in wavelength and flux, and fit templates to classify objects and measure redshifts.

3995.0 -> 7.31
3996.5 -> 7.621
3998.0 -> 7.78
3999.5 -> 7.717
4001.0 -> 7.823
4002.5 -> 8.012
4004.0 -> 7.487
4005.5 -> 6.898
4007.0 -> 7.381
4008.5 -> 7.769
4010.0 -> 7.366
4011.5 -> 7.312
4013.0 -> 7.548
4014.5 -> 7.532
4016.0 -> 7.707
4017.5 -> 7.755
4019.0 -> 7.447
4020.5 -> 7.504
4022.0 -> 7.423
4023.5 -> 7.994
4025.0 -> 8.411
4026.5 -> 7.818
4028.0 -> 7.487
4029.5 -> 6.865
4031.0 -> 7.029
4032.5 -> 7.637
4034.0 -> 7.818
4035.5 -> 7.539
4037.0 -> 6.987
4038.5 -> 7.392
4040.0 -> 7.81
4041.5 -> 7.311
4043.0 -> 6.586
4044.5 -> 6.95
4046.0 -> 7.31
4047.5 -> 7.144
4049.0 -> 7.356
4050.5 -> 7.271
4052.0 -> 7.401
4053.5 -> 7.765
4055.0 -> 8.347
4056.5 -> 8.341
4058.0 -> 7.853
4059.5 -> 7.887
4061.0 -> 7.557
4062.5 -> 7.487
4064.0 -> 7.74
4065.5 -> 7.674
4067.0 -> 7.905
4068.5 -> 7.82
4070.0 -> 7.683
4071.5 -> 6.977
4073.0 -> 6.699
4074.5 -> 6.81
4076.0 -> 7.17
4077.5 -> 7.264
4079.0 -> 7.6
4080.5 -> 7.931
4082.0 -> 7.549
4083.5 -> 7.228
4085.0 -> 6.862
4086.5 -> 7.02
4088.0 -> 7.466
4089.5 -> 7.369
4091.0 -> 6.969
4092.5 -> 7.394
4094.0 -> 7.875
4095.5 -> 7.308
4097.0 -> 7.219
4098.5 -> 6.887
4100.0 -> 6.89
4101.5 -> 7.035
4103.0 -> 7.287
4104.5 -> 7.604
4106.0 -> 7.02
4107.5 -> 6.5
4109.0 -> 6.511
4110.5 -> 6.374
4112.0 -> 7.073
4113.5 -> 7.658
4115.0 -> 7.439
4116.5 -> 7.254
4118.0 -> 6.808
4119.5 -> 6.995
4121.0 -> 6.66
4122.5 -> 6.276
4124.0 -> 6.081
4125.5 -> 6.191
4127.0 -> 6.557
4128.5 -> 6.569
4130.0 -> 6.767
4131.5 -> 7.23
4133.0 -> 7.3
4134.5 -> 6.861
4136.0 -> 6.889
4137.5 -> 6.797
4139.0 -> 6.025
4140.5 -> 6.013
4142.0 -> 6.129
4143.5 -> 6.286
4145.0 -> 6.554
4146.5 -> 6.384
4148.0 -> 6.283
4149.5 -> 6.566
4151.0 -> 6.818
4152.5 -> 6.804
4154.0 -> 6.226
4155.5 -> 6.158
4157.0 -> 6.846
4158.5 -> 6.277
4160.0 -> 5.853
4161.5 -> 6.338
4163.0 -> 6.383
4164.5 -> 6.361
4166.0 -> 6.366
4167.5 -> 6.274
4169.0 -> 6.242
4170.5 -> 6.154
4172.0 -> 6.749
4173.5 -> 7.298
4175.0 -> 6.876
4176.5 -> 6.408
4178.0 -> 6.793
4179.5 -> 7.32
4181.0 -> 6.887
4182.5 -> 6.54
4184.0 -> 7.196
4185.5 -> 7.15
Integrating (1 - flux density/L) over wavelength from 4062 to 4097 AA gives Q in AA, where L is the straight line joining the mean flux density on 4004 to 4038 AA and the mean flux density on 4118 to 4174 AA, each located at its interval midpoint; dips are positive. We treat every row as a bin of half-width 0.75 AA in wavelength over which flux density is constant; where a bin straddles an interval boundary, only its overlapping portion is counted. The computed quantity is -1.7 AA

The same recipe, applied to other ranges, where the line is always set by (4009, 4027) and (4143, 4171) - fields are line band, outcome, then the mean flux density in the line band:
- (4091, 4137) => -1.2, 6.95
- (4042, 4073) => -1.0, 7.53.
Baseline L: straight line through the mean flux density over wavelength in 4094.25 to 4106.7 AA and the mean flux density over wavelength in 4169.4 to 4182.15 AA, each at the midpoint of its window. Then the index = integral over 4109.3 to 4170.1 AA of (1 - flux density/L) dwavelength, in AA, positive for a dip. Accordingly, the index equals 3.6 AA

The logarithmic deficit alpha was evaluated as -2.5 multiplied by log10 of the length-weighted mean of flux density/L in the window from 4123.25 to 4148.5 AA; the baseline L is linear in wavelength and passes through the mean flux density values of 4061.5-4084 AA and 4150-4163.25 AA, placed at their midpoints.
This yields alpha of 0.023 mag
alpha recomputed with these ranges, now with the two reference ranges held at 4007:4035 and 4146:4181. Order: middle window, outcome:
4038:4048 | 0.03 mag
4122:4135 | 0.02 mag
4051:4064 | -0.07 mag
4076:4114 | -0.03 mag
